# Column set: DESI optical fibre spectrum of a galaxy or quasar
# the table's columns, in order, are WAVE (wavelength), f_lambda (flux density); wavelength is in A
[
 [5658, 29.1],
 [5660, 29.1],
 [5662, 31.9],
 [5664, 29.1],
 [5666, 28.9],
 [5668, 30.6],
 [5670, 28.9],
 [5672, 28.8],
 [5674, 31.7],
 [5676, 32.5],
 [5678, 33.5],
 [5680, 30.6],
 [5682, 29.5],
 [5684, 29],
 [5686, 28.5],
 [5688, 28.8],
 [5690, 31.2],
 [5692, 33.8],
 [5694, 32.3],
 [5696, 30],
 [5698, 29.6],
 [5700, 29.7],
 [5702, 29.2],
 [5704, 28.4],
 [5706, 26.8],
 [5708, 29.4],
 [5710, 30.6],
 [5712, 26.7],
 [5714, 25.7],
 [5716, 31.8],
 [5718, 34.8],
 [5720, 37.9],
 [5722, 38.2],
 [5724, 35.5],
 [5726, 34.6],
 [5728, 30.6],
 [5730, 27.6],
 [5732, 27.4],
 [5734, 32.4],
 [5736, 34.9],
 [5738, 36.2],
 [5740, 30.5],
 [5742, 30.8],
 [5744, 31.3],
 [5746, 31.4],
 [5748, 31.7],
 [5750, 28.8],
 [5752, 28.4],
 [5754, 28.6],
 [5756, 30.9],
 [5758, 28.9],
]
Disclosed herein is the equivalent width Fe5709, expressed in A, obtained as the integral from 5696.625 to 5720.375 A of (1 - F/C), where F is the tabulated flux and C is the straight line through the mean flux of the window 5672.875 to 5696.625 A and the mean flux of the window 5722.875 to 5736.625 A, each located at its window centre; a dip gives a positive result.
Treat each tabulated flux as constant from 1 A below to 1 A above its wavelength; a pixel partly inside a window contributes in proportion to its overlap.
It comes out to 1.2 A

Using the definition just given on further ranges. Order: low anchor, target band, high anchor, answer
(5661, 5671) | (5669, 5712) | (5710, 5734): 0.95 A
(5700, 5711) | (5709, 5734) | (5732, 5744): -0.97 A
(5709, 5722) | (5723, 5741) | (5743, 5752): -0.61 A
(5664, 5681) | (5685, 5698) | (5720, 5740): 0.32 A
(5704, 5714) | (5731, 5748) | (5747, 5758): -1.57 A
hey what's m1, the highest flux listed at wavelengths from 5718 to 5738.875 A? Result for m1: 38.2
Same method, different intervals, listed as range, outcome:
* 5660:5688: 33.5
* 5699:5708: 29.7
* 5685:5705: 33.8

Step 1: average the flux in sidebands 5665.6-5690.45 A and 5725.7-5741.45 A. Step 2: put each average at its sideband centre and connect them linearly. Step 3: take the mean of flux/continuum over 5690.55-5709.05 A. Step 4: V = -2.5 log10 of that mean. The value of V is 0.03 mag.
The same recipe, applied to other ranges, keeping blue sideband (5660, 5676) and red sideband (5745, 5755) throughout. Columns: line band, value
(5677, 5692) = -0.01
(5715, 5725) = -0.19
